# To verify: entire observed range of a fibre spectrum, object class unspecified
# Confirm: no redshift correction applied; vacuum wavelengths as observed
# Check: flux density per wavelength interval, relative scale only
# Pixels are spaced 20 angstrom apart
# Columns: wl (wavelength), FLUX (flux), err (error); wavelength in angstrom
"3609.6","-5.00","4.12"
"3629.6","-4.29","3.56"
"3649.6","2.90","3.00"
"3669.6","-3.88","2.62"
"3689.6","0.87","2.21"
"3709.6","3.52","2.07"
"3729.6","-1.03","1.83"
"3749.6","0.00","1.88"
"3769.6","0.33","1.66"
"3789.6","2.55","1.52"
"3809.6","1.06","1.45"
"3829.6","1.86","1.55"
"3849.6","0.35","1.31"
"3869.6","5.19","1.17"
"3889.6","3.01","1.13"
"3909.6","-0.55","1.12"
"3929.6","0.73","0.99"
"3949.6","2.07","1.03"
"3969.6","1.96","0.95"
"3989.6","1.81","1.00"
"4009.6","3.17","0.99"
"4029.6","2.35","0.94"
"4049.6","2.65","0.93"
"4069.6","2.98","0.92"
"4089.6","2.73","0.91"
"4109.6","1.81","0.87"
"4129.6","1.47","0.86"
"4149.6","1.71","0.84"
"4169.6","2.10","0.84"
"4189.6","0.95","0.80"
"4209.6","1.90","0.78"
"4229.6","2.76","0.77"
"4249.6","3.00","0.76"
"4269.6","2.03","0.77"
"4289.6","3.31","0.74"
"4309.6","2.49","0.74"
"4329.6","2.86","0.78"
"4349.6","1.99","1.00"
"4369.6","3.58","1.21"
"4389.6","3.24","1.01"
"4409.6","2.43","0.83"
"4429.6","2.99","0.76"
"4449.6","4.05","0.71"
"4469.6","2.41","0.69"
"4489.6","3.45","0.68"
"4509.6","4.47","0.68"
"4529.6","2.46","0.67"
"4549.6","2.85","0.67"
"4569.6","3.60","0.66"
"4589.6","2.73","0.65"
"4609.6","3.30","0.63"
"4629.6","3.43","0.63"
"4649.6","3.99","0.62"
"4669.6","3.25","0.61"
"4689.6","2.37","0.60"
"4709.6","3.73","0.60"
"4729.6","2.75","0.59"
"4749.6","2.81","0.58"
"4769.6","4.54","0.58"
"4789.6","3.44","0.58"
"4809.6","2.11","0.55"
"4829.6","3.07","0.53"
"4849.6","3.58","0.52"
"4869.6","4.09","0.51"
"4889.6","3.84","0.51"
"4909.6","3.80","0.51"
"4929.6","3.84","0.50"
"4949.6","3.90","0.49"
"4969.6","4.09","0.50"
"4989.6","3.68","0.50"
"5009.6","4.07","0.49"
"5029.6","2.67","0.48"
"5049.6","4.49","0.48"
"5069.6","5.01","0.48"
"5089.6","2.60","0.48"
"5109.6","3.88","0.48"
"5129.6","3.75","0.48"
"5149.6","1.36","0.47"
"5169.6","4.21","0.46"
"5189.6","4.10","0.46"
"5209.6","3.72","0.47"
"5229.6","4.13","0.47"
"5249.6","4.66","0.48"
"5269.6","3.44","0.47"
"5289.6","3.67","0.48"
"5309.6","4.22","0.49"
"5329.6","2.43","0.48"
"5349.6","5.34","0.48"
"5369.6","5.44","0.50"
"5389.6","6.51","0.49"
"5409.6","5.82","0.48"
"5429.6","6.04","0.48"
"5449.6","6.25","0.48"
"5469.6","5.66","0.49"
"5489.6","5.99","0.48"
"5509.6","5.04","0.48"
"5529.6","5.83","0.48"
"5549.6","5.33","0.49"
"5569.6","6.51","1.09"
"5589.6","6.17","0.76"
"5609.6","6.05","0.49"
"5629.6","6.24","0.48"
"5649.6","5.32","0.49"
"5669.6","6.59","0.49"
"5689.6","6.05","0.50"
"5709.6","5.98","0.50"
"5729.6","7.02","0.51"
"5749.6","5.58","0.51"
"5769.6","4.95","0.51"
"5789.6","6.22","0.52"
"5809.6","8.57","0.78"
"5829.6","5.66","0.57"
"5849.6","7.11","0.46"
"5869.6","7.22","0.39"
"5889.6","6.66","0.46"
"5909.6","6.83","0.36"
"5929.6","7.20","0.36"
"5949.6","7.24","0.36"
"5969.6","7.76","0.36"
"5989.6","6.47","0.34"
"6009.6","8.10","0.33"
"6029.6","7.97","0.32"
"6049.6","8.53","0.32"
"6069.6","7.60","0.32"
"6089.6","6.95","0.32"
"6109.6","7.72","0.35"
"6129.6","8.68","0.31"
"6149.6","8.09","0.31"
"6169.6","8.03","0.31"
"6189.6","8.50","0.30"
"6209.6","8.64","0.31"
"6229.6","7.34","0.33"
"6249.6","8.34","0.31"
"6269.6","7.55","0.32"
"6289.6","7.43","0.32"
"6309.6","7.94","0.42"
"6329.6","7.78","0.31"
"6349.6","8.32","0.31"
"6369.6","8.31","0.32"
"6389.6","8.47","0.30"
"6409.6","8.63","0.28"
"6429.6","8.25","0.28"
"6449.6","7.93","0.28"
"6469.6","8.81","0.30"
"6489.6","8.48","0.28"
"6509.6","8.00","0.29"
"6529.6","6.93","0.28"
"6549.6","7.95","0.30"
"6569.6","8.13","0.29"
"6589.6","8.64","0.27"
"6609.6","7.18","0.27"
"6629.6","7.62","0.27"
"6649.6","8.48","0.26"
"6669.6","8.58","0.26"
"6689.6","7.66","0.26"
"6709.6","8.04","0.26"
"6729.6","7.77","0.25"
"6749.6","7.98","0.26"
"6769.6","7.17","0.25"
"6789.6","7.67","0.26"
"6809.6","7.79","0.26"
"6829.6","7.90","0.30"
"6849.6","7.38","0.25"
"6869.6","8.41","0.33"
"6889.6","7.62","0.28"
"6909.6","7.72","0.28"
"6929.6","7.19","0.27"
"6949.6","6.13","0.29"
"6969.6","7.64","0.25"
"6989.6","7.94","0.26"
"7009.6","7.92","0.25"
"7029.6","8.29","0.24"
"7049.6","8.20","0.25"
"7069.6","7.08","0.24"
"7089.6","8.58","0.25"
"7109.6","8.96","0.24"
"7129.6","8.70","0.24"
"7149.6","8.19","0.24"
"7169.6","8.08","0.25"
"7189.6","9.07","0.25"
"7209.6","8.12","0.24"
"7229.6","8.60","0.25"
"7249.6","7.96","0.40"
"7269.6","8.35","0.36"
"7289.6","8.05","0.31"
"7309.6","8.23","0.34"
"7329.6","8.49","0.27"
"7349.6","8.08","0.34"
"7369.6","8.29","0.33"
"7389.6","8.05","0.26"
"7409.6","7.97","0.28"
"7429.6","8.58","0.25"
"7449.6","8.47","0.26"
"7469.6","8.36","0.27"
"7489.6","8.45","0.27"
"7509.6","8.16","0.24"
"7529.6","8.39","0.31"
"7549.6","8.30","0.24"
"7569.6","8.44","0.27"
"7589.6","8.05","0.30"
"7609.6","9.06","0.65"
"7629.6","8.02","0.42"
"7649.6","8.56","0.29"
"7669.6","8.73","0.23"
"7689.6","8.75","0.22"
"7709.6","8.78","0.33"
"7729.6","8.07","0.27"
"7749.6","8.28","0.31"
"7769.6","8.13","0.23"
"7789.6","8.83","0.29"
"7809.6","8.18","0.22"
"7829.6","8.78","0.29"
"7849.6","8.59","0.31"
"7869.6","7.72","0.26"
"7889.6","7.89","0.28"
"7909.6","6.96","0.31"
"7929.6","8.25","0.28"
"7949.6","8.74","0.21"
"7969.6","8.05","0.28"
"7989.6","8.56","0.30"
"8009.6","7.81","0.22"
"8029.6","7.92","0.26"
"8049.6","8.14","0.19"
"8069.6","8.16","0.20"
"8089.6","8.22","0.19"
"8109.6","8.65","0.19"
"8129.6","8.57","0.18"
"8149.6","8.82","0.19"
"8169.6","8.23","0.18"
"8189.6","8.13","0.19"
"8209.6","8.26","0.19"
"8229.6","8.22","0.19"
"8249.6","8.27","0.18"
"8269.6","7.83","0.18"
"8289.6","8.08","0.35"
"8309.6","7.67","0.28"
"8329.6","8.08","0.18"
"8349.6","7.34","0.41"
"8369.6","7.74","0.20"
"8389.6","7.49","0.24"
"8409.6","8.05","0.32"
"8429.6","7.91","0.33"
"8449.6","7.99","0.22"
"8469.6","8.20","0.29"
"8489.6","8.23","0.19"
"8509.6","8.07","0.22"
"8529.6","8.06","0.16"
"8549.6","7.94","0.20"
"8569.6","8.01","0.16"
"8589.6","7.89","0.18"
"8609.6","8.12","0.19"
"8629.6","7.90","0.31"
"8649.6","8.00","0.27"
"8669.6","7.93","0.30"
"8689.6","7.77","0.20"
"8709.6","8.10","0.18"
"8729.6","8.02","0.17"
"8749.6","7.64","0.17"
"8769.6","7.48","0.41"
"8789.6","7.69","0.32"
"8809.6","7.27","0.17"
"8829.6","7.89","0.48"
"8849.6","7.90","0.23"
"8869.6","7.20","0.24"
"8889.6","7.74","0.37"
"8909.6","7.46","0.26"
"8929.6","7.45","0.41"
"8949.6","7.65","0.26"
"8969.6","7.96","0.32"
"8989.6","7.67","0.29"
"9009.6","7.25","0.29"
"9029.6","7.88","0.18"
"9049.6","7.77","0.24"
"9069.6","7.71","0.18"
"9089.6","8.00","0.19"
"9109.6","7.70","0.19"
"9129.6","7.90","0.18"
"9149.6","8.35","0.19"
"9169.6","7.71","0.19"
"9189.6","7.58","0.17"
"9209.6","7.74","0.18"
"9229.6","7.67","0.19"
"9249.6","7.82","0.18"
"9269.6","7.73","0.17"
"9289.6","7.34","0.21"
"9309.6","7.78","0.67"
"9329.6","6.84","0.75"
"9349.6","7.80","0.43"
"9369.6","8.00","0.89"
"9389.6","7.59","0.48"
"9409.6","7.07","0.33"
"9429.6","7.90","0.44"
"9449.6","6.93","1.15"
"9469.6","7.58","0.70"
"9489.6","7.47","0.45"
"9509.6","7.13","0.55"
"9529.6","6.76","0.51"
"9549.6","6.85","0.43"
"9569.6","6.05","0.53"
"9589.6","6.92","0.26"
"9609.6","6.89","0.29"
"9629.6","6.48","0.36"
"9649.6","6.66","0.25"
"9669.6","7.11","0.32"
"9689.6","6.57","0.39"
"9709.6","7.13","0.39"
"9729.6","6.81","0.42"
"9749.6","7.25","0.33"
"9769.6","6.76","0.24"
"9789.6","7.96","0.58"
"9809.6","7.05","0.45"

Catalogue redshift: 0.34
